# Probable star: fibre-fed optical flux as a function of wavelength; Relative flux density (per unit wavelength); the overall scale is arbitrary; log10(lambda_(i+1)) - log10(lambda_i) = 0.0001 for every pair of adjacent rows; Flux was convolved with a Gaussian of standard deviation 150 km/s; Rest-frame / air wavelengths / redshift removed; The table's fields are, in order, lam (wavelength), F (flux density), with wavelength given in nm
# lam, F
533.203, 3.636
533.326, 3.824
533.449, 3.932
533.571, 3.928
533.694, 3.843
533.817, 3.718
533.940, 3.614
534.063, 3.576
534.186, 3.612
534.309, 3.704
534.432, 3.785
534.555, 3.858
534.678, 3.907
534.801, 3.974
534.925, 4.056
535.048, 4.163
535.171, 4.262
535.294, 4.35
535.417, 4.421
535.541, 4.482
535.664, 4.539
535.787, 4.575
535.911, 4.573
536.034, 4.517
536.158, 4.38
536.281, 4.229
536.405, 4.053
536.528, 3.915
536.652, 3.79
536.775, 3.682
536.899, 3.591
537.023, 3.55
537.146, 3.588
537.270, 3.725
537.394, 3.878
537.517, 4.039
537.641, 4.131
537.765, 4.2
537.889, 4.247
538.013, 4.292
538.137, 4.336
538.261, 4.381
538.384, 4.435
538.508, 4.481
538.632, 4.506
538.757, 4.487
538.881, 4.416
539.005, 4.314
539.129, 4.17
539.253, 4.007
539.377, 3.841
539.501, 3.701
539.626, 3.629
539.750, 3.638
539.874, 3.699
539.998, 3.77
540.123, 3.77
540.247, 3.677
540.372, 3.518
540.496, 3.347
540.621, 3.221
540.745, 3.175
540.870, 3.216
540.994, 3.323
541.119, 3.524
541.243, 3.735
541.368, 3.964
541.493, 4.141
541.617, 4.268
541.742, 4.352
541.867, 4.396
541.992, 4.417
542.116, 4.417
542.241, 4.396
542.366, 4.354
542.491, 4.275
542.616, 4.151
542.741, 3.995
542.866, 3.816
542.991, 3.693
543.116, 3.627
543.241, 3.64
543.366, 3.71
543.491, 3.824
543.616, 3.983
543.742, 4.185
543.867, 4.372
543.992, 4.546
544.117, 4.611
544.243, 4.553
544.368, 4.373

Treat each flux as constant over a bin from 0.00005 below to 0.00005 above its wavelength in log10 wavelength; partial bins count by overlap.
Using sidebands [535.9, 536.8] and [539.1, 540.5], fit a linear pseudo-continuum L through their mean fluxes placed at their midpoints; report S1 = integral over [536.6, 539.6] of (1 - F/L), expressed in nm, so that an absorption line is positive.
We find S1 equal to -0.108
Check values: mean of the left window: 4.14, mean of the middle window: 4.07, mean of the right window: 3.74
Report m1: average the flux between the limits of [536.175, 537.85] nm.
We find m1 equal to 3.89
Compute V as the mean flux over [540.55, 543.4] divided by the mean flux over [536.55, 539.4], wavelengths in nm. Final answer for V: 0.95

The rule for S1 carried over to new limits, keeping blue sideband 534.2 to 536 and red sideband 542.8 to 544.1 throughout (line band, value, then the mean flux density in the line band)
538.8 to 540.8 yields 0.152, 3.75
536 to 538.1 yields 0.073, 3.98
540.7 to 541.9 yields 0.064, 3.8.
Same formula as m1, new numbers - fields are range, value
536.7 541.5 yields 3.88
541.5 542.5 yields 4.35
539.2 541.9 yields 3.71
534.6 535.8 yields 4.26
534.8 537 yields 4.19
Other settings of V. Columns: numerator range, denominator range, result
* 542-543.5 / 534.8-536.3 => 0.92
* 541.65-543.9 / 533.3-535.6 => 1.03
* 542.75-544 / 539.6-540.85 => 1.11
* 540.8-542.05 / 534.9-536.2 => 0.89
